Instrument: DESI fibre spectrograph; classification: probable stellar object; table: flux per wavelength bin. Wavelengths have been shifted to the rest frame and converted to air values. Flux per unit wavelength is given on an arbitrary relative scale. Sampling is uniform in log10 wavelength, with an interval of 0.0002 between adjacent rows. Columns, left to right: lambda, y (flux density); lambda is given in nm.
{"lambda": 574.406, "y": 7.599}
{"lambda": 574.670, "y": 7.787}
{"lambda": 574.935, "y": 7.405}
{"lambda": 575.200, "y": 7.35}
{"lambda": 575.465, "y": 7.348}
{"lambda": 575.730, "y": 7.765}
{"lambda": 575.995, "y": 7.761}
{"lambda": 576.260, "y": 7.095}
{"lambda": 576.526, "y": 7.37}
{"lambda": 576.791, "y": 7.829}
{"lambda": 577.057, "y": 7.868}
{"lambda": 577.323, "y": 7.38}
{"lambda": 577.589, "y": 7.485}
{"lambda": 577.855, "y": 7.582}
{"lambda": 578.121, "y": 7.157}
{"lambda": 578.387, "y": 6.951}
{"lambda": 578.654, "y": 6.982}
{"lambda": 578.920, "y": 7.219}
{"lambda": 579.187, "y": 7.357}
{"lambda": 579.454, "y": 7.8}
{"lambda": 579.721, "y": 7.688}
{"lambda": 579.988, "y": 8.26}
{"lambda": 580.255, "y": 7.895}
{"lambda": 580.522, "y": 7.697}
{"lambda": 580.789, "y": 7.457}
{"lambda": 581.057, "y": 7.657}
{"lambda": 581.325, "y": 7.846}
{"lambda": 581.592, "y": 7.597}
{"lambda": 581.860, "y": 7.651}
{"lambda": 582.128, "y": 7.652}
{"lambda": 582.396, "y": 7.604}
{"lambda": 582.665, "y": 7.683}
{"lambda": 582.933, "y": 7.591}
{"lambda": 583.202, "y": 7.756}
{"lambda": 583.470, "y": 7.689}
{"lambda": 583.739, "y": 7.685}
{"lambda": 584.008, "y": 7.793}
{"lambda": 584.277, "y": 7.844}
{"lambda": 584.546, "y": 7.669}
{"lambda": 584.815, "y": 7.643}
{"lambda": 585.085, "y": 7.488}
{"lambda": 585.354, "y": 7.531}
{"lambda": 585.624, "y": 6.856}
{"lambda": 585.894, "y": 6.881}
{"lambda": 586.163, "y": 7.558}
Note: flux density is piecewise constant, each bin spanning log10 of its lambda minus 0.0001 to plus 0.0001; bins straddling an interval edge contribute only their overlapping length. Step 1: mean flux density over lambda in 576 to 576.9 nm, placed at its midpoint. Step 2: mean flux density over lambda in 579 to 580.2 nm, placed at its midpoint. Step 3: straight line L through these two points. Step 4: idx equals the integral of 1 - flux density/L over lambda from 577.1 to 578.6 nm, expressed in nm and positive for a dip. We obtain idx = 0.053 nm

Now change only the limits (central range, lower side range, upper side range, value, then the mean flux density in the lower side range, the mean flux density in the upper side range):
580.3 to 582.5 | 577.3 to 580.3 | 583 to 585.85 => -0.041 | 7.47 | 7.57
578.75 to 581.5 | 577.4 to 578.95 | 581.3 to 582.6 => -0.082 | 7.24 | 7.66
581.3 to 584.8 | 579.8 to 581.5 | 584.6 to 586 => -0.069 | 7.8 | 7.31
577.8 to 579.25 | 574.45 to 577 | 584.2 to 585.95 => 0.062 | 7.54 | 7.42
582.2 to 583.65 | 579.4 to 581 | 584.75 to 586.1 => -0.027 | 7.79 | 7.28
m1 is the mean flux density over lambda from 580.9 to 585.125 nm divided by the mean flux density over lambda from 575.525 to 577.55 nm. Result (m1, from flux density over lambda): 1.0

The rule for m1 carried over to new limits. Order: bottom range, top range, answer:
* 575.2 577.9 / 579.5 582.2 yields 1.03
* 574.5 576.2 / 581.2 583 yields 1.01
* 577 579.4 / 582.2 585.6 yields 1.04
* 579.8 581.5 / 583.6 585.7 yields 0.97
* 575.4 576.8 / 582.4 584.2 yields 1.02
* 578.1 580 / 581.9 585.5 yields 1.04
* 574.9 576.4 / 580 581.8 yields 1.04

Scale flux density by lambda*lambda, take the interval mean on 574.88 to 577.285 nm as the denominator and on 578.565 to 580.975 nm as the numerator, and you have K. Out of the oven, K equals 1.0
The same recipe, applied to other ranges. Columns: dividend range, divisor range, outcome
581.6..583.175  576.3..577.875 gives 1.03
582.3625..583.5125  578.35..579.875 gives 1.05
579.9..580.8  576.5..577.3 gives 1.03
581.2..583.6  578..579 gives 1.10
